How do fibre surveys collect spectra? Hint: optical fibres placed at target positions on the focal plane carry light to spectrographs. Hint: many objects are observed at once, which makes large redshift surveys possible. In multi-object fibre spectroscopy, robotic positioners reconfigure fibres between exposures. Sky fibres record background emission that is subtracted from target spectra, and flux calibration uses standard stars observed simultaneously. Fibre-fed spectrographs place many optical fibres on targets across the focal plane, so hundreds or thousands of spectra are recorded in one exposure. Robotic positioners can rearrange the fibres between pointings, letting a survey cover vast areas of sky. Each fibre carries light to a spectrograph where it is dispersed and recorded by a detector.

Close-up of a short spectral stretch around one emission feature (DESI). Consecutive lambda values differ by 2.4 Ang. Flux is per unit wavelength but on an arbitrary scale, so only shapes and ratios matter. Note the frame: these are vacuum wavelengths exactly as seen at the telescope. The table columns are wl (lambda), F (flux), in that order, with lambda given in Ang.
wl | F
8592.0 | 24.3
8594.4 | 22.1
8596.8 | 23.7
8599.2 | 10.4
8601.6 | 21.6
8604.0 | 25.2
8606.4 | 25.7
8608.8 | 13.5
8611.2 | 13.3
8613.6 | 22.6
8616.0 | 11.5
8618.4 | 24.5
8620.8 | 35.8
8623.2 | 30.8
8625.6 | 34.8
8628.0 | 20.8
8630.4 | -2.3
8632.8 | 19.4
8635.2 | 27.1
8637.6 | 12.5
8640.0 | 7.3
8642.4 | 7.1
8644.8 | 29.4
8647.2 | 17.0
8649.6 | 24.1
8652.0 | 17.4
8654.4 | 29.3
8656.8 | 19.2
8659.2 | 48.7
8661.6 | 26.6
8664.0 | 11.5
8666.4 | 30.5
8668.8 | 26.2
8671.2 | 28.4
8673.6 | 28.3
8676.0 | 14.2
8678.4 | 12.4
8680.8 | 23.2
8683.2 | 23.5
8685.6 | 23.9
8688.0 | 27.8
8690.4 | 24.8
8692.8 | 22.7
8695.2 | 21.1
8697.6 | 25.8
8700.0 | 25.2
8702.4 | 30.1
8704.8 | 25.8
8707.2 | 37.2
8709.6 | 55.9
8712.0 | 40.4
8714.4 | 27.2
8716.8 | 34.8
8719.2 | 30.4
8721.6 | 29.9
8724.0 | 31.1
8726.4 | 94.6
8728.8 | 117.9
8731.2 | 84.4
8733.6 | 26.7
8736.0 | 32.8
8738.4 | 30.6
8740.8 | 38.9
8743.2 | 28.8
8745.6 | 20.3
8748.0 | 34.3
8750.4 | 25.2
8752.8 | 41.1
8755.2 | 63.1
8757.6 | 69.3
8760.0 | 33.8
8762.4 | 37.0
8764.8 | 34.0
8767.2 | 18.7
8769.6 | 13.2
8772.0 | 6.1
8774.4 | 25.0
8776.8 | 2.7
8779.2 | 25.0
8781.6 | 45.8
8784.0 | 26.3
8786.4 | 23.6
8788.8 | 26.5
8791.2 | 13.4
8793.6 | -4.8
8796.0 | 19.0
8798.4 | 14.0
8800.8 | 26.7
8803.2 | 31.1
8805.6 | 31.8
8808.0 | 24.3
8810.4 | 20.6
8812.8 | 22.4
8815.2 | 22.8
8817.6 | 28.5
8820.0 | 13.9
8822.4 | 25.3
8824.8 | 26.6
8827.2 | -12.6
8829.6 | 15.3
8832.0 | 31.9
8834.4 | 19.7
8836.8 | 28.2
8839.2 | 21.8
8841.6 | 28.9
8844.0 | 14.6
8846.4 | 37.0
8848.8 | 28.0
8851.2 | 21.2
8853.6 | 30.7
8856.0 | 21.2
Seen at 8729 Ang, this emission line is H-alpha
